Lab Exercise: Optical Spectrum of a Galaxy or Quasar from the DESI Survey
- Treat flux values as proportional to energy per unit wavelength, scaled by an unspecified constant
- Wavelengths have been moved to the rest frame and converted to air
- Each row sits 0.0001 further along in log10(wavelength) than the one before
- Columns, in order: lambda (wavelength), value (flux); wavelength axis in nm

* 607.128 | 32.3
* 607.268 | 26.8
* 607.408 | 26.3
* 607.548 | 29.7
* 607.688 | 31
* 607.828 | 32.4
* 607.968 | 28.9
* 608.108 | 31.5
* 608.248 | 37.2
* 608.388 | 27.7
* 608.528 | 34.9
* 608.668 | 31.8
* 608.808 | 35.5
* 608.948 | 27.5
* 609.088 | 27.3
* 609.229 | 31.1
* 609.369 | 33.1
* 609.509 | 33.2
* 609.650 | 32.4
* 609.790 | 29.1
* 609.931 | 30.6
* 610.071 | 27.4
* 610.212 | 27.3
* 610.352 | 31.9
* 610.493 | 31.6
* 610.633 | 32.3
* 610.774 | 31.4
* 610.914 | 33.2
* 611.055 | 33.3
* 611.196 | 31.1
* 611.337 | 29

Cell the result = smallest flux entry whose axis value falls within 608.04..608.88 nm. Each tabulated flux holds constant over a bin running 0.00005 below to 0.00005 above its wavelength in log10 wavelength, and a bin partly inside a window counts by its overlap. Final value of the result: 27.7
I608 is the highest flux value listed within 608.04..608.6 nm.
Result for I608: 37.2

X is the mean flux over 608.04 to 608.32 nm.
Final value 34.3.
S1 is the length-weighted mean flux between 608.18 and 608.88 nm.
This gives 33.4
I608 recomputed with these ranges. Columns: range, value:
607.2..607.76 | 31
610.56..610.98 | 33.2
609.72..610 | 30.6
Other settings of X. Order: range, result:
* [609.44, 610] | 31.3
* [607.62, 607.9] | 31.7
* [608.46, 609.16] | 31.4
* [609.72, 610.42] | 29.3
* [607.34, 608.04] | 29.7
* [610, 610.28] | 27.4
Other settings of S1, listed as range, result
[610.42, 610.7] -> 32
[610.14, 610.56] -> 30.2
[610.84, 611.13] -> 33.2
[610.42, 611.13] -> 32.3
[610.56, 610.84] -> 31.9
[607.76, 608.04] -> 30.6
